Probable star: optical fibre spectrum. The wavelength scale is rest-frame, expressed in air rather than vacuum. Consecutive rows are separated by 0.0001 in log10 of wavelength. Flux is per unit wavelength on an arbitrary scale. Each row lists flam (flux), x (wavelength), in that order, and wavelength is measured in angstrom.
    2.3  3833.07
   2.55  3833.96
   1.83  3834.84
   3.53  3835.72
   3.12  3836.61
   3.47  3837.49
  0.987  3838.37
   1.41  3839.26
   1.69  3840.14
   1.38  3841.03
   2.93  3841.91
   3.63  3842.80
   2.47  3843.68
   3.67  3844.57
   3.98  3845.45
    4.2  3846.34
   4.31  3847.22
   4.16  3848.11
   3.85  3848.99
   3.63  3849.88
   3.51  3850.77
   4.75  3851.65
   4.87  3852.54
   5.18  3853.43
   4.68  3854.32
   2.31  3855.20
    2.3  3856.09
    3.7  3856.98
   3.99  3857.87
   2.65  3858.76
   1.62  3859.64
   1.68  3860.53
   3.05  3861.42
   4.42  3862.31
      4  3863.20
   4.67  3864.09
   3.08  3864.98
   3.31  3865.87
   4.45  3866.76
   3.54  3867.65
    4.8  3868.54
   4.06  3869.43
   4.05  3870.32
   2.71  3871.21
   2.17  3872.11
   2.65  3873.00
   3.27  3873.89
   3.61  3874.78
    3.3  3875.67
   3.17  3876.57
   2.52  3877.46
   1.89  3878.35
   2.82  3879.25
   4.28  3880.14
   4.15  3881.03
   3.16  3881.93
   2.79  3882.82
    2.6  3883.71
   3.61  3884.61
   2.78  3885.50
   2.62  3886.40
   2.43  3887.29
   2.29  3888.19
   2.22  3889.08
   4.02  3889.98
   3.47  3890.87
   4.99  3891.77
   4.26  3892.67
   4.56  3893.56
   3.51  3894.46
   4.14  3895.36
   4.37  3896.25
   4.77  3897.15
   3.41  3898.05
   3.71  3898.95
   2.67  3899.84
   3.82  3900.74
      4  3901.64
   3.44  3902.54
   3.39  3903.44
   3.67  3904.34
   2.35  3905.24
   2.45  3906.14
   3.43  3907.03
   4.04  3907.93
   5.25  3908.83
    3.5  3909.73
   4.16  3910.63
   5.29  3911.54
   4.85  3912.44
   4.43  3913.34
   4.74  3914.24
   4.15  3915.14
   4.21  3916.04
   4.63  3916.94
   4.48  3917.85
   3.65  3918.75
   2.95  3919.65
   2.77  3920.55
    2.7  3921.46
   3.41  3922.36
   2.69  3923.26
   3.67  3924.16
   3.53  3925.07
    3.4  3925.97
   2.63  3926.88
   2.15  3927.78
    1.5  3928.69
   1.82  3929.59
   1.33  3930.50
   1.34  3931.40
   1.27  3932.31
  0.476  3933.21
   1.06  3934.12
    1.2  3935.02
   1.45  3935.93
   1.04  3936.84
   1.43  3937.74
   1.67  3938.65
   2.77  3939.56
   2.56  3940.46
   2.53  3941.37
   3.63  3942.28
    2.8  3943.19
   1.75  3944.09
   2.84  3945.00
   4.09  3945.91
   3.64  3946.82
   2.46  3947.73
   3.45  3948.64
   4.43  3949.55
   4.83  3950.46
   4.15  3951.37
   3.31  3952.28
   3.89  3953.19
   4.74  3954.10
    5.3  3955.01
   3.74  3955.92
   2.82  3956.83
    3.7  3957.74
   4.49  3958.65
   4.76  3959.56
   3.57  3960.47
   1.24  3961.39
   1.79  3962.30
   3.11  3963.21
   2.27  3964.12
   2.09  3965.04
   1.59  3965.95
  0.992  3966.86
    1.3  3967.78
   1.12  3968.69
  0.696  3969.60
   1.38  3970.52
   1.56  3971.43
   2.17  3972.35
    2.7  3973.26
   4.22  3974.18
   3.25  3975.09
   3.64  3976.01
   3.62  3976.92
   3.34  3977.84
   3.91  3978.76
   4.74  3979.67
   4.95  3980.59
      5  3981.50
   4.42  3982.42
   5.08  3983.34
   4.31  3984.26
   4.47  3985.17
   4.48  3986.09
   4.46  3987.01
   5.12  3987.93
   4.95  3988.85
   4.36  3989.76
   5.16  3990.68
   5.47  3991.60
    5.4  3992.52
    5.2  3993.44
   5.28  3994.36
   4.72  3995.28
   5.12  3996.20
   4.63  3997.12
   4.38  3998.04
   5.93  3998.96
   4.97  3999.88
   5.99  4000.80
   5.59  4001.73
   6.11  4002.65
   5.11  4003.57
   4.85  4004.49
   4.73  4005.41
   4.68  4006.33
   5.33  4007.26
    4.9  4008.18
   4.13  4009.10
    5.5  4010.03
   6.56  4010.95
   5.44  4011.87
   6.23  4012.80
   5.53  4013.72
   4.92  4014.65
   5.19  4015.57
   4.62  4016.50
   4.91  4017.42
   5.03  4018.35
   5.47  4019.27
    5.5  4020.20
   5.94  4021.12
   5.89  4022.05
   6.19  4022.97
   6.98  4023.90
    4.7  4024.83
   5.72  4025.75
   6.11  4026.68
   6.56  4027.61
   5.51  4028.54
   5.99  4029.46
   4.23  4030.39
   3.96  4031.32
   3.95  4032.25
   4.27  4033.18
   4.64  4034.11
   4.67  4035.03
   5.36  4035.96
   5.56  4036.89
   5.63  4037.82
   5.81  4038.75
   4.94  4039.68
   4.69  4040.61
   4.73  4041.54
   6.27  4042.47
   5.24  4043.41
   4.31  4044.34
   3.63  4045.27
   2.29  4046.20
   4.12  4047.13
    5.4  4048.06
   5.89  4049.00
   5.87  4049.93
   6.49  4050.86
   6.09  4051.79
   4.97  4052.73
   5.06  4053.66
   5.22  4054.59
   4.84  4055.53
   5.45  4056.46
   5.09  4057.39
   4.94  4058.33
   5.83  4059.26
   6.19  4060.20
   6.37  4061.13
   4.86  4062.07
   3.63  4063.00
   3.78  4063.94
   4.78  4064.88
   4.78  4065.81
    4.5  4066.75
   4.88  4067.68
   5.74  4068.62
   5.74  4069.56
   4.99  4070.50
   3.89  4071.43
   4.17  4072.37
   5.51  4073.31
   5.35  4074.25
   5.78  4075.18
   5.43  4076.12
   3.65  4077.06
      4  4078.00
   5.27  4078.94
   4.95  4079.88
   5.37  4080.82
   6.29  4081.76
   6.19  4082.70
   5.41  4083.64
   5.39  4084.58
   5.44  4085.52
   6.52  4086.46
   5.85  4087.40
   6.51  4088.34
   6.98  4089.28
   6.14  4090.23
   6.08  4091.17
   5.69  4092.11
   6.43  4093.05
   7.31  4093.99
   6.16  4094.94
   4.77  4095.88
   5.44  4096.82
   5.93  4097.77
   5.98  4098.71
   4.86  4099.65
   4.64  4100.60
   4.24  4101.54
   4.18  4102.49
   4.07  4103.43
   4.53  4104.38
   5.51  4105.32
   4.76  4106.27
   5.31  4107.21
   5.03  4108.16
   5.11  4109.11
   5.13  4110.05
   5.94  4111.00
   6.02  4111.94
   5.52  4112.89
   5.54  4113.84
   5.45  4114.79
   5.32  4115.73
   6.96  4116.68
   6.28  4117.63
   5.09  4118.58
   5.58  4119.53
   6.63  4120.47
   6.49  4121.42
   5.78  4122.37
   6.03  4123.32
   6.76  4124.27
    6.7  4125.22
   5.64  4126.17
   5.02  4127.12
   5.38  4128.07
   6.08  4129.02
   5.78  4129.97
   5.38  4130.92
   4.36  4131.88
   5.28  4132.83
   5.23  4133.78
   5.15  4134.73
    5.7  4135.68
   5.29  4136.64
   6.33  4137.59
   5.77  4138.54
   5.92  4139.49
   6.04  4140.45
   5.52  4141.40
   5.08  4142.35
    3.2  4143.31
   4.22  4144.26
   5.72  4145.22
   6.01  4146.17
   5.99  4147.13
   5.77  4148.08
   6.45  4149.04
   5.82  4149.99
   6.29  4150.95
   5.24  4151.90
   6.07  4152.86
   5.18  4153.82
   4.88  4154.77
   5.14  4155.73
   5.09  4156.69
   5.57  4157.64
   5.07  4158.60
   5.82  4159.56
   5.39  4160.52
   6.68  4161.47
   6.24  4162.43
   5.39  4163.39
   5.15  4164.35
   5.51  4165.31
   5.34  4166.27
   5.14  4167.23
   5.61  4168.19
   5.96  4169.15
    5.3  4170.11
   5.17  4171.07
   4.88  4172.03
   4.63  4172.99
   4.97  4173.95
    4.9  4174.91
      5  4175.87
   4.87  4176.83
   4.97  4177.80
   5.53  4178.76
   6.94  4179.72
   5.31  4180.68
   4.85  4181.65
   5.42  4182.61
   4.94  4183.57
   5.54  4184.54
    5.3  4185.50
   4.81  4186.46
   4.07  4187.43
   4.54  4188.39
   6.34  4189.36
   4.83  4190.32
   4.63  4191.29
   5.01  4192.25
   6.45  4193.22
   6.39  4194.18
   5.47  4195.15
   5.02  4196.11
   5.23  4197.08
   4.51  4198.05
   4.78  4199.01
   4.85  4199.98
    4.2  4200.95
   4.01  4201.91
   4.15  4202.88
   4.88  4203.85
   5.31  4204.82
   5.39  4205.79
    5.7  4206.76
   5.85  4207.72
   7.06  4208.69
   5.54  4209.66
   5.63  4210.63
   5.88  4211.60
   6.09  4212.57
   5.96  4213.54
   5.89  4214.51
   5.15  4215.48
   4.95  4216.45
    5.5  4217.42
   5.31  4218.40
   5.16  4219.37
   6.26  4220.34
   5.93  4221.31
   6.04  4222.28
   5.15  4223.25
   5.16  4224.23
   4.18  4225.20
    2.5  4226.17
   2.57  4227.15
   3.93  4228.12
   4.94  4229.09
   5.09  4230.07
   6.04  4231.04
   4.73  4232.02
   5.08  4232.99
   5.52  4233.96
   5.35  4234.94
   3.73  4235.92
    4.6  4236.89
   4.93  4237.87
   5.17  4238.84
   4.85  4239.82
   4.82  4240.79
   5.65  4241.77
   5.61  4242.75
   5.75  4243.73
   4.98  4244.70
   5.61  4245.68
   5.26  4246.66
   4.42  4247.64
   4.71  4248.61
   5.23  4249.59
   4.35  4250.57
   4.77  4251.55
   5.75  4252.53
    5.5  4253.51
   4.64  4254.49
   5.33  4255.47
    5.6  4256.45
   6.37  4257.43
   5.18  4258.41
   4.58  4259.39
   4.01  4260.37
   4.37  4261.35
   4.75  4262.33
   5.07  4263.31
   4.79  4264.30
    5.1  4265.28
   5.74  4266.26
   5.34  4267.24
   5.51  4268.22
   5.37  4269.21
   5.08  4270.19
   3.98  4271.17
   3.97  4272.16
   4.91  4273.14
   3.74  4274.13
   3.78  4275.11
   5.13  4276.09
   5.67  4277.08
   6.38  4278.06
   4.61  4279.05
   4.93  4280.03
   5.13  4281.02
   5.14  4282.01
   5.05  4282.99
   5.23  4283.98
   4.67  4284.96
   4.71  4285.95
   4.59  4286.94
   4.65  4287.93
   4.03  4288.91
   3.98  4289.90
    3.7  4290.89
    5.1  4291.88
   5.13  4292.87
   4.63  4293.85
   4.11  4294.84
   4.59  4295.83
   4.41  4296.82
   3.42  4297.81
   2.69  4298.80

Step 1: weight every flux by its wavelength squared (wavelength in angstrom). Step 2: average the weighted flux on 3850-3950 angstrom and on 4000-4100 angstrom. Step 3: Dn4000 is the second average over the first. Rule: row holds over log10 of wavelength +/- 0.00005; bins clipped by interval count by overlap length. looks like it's 1.77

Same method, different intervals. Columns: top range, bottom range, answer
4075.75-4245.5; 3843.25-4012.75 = 1.68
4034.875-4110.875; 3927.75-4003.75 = 1.62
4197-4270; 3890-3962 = 1.80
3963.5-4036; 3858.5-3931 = 1.41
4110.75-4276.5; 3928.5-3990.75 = 1.95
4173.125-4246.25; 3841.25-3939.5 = 1.84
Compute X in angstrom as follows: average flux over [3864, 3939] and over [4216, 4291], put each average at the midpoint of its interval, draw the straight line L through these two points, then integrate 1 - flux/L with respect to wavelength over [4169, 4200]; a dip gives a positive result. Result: -4.0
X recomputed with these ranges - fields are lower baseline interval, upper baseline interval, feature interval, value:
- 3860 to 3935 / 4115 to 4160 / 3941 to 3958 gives 1.0 angstrom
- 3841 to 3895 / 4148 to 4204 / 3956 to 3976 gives 7.7 angstrom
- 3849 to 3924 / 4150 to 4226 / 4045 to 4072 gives -2.6 angstrom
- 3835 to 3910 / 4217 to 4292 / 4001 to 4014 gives -4.7 angstrom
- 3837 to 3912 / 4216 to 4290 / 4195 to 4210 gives -1.1 angstrom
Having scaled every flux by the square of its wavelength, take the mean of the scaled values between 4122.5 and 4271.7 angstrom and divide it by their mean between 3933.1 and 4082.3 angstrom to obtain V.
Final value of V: 1.31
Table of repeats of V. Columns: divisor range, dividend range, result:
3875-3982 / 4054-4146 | 1.88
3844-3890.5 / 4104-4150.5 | 1.87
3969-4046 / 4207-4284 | 1.19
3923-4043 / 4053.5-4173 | 1.44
